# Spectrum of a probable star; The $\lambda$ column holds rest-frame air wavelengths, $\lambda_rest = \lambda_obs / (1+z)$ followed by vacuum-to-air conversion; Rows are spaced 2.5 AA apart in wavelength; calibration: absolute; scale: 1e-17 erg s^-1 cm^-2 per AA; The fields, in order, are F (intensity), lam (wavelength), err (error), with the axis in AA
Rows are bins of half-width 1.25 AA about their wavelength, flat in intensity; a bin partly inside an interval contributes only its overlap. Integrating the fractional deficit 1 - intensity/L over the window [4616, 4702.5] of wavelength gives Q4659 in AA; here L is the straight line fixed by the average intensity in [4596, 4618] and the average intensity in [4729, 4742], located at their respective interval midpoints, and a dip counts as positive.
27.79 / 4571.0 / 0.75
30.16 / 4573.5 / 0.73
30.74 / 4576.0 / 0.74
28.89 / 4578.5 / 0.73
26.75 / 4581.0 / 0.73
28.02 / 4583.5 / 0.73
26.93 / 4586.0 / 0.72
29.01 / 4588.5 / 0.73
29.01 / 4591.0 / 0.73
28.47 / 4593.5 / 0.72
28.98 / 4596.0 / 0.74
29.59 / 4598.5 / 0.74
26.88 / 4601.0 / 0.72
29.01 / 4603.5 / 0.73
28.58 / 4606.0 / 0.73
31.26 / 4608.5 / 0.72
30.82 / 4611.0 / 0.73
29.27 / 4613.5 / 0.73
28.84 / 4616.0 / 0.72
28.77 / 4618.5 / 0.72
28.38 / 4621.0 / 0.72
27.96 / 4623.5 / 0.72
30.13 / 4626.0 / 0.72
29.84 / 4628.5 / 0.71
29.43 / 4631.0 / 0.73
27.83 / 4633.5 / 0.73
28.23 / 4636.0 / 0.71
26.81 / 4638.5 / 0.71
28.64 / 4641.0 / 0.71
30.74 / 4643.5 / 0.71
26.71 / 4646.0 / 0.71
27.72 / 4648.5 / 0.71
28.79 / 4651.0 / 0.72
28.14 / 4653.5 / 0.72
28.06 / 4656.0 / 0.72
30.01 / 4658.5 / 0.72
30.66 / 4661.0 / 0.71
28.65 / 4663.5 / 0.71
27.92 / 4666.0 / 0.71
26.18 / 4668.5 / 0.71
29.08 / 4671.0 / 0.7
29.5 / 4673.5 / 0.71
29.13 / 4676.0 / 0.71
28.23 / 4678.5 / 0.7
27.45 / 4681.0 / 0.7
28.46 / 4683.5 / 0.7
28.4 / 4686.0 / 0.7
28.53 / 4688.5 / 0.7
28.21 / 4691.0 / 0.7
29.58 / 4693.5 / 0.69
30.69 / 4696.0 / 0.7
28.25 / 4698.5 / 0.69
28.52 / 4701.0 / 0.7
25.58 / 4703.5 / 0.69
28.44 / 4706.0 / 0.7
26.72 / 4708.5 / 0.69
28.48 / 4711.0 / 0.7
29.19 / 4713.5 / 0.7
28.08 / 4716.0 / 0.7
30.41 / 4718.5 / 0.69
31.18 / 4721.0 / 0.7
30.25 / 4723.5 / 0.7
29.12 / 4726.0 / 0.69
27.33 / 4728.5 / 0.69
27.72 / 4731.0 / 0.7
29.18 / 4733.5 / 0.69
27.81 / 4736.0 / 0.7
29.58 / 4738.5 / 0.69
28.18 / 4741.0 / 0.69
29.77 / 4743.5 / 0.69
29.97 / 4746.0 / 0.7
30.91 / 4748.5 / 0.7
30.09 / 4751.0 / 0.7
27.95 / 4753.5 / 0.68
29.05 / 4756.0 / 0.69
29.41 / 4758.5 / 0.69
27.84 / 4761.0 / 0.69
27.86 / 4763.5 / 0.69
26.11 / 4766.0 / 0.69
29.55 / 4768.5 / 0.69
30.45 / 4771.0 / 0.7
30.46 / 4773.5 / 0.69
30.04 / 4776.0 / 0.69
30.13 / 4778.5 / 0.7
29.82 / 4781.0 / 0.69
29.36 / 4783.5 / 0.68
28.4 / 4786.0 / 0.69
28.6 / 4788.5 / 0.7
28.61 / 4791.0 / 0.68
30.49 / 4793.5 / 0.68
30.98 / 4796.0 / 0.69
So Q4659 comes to 0.9 AA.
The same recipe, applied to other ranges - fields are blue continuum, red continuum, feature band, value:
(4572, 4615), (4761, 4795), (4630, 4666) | 0.6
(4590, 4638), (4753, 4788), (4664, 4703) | 0.7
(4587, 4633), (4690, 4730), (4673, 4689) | 0.2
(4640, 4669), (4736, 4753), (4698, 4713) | 0.7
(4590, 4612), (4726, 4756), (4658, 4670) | 0.2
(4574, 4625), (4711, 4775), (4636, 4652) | 0.4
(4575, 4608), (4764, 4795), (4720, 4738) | 0.1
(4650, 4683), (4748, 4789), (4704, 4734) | 0.1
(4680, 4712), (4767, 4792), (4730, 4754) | -0.2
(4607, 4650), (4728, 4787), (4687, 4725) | 0.3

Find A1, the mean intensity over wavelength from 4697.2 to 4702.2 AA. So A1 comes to 28.4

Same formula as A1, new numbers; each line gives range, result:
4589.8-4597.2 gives 28.8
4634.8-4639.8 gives 27.5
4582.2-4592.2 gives 28.2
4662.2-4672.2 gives 28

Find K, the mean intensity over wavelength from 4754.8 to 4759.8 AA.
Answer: 29.2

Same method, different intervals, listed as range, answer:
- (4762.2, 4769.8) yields 27.9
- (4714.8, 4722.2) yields 29.9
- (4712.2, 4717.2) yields 28.6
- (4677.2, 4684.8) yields 28.1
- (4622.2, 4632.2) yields 29.3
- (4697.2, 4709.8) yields 27.5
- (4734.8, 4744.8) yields 28.8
